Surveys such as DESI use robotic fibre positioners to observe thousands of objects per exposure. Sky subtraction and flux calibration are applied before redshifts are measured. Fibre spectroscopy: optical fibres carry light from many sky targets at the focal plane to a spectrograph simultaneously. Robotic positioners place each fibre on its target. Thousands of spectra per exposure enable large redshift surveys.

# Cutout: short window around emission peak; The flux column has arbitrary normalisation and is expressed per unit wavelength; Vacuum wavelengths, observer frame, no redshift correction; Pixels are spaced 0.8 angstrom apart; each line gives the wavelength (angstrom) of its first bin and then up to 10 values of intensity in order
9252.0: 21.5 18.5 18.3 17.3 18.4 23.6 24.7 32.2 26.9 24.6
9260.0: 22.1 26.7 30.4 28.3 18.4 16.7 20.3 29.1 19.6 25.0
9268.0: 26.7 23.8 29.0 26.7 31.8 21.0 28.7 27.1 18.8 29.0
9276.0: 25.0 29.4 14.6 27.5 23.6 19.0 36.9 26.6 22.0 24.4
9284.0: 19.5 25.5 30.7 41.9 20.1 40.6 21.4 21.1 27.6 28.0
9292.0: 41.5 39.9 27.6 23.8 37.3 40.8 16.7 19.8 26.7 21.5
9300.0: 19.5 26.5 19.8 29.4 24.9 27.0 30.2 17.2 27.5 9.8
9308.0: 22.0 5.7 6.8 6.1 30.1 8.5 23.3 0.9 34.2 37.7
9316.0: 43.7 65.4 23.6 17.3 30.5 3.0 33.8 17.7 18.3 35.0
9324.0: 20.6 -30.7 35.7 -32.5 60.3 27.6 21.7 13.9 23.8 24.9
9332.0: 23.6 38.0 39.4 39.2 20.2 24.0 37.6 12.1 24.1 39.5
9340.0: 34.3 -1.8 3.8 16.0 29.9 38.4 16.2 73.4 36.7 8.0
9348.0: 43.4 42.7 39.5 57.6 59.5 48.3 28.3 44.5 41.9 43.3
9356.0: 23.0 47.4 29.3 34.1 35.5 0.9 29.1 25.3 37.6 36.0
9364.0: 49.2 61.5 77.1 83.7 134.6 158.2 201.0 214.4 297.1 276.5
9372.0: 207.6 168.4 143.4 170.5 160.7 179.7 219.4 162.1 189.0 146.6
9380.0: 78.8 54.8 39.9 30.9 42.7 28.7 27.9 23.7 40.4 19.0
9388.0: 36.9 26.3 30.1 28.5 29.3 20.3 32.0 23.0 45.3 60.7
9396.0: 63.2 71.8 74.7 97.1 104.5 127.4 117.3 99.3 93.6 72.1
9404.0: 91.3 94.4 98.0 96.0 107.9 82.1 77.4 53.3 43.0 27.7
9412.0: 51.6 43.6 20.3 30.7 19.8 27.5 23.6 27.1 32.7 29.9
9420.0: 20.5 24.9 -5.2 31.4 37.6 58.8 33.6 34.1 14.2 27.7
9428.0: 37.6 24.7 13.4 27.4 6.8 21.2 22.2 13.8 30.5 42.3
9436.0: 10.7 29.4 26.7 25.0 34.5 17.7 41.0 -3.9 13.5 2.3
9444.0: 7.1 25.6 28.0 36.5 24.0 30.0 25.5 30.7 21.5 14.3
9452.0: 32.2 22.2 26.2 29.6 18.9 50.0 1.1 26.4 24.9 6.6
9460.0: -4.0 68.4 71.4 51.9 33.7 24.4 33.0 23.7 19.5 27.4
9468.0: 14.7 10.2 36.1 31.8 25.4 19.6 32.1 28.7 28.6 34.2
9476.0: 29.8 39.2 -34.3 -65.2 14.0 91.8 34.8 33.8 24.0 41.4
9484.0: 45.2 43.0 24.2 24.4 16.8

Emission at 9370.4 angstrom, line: H-alpha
